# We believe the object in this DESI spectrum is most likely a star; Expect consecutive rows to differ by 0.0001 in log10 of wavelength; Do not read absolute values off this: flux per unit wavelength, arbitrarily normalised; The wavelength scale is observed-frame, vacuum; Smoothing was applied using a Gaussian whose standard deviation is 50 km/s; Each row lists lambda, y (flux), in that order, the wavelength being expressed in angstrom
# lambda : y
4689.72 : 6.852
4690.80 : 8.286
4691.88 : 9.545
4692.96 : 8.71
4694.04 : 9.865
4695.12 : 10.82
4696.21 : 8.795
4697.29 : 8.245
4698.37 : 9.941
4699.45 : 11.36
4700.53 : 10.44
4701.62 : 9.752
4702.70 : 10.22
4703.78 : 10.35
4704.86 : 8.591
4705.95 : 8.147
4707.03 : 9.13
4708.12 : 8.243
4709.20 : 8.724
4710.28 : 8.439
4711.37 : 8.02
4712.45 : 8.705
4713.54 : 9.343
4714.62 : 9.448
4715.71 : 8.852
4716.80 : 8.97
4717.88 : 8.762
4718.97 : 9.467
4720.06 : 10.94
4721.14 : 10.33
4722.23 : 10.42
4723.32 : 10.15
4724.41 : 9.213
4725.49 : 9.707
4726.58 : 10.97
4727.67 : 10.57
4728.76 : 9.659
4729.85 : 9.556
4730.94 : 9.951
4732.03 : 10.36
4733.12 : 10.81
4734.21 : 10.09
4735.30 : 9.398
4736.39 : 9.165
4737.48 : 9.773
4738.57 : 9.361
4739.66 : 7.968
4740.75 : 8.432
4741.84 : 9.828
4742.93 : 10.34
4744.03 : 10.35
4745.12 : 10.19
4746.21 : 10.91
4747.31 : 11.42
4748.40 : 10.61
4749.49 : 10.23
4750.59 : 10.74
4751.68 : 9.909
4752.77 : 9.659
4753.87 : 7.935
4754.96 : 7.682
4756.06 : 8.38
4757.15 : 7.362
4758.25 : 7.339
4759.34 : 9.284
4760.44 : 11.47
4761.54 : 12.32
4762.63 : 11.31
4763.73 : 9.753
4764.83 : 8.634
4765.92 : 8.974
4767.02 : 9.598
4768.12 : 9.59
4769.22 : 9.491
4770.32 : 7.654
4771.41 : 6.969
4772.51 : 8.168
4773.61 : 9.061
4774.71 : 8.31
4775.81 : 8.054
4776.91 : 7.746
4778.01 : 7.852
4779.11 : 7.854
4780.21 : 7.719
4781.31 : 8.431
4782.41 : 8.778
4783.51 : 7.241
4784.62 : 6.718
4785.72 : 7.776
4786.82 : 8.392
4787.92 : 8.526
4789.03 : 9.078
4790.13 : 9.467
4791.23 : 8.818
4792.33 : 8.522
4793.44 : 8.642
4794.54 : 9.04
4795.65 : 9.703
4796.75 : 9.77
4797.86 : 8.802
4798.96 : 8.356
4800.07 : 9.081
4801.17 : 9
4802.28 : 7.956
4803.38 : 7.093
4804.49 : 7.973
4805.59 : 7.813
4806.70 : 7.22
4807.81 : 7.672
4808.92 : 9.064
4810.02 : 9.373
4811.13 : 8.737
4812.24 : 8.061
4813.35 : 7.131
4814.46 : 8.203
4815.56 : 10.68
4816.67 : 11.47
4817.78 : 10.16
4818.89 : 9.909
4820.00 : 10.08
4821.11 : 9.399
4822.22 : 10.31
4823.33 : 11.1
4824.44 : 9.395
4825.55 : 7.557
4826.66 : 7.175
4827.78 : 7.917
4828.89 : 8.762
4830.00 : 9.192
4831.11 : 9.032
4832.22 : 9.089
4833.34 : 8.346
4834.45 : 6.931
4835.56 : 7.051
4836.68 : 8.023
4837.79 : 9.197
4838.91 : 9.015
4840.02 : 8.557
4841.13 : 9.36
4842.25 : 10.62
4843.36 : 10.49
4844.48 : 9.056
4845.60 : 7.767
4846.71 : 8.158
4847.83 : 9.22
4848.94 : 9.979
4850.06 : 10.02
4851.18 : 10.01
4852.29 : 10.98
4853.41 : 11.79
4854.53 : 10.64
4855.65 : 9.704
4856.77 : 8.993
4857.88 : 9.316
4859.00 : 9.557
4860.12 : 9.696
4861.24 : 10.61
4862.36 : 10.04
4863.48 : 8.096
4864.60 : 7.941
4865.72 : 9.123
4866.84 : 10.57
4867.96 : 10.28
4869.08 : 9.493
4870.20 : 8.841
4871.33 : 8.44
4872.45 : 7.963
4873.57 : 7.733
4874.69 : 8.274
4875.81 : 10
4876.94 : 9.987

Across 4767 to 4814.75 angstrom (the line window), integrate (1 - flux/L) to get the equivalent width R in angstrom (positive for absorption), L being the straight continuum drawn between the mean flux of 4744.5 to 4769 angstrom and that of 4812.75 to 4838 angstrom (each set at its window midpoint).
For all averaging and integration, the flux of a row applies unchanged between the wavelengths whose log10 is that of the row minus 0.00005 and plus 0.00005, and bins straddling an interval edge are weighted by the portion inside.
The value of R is 4.9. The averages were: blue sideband 9.69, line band 8.36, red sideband 8.96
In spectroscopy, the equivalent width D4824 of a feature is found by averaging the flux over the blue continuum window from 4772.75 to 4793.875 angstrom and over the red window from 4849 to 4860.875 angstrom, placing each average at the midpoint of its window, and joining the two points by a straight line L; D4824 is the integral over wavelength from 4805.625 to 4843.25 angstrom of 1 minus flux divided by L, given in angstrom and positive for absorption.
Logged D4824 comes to 1.6 angstrom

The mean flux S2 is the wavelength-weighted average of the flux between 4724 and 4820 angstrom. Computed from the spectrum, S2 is 9.09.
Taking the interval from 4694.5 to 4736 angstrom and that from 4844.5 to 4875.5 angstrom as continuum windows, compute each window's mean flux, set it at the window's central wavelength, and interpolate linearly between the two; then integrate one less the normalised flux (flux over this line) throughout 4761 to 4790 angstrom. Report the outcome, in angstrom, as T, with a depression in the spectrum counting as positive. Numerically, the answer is 2.70 angstrom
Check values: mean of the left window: 9.6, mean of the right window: 9.38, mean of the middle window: 8.63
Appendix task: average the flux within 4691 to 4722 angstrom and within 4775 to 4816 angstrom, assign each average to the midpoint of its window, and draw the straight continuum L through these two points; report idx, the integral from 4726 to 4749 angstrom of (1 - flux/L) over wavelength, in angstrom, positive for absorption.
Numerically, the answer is -2.5 angstrom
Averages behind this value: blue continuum 9.36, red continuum 8.38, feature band 9.99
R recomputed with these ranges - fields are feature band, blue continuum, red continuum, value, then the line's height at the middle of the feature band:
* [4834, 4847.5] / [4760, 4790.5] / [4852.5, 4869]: 1.1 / 9.52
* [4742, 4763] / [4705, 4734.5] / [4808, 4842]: -1.2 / 9.33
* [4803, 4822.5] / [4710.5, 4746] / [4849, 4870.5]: 1.7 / 9.74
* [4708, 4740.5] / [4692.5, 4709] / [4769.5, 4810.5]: -1.2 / 9.18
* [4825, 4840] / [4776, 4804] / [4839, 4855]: 1.8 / 9.4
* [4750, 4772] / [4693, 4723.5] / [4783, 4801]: -0.7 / 8.92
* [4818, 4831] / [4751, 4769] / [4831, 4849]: -0.4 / 8.89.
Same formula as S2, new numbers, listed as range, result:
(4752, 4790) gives 8.64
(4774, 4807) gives 8.34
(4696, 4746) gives 9.57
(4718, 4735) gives 10.1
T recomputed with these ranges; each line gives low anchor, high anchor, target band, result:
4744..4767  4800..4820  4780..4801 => 1.12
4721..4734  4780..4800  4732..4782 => 0.77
